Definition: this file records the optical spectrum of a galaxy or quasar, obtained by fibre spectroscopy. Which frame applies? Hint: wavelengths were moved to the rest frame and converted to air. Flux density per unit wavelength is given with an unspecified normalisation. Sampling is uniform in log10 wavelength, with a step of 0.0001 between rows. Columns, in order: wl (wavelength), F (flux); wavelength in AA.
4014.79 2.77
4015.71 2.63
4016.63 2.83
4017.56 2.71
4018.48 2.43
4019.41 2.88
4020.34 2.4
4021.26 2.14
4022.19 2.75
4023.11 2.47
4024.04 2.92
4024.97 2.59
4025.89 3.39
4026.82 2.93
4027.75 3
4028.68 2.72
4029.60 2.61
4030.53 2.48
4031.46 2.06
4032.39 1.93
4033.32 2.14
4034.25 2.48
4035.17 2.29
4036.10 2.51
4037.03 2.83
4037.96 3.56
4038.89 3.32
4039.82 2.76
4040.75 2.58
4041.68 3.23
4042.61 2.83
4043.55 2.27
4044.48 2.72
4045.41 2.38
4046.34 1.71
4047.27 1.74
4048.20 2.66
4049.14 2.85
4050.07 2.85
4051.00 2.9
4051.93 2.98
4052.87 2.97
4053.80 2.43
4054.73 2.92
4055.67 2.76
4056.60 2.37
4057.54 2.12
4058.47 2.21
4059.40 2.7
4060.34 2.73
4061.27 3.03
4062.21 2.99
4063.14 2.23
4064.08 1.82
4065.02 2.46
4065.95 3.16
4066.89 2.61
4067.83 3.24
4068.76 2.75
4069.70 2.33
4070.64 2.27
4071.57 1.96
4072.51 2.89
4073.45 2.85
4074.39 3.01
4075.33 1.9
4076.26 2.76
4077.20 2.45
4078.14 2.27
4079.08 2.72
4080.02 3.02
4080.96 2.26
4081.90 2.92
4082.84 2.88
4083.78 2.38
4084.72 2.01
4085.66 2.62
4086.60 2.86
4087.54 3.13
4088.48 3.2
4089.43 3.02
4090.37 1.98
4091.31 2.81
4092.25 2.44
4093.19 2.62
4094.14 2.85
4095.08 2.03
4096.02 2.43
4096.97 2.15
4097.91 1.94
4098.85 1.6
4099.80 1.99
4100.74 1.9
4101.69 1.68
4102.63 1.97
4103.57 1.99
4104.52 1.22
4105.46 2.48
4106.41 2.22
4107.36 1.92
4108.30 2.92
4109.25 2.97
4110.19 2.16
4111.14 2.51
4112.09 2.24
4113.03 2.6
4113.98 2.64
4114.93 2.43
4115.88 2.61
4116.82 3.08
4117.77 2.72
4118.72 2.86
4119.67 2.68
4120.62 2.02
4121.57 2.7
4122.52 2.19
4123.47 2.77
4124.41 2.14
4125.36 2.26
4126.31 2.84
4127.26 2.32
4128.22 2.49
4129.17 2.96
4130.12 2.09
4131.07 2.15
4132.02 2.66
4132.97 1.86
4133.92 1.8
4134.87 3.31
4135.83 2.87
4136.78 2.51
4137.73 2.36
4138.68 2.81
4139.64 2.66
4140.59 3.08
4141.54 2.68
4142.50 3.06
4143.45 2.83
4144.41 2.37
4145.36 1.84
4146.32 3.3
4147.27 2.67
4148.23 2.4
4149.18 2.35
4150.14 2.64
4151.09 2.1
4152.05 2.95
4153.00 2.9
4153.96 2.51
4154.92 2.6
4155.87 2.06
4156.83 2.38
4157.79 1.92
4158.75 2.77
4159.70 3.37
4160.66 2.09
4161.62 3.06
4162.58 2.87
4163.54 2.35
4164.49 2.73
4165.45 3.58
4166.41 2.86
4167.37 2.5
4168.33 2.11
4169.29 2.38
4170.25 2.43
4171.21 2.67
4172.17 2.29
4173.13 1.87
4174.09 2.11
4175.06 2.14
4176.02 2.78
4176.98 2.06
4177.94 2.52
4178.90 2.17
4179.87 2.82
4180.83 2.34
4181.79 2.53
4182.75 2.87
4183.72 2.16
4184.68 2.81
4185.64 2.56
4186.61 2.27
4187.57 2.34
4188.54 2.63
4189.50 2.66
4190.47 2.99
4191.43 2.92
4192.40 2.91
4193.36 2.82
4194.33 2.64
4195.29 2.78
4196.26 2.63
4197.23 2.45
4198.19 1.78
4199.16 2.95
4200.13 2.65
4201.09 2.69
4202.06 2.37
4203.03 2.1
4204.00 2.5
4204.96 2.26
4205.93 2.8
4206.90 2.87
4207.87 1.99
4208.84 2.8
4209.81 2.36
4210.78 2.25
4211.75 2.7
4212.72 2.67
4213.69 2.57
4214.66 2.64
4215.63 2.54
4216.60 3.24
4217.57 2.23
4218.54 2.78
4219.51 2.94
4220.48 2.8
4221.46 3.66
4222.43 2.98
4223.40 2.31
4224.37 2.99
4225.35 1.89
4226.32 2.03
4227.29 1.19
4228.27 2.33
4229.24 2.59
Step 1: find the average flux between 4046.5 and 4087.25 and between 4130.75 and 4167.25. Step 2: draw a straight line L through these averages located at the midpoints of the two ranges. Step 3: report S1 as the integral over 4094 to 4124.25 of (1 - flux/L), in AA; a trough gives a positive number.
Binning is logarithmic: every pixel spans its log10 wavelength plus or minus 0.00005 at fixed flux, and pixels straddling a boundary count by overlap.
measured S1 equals 3.3 AA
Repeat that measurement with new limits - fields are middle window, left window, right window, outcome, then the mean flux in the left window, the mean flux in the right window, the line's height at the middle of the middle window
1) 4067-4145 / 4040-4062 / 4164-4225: 3.3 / 2.61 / 2.58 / 2.6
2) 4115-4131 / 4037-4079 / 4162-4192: 0.3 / 2.63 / 2.53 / 2.57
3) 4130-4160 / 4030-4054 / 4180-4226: 0.5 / 2.6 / 2.61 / 2.6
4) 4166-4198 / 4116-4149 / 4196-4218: 0.4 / 2.57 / 2.52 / 2.54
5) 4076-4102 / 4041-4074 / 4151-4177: 1.2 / 2.6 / 2.53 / 2.58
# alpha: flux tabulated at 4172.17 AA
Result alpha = 2.29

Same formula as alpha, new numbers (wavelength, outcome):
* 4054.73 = 2.92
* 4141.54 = 2.68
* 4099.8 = 1.99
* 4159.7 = 3.37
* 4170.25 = 2.43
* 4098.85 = 1.6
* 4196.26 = 2.63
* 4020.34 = 2.4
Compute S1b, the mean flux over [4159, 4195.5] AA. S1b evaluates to 2.58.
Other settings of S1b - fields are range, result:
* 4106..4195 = 2.55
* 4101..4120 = 2.39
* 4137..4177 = 2.56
